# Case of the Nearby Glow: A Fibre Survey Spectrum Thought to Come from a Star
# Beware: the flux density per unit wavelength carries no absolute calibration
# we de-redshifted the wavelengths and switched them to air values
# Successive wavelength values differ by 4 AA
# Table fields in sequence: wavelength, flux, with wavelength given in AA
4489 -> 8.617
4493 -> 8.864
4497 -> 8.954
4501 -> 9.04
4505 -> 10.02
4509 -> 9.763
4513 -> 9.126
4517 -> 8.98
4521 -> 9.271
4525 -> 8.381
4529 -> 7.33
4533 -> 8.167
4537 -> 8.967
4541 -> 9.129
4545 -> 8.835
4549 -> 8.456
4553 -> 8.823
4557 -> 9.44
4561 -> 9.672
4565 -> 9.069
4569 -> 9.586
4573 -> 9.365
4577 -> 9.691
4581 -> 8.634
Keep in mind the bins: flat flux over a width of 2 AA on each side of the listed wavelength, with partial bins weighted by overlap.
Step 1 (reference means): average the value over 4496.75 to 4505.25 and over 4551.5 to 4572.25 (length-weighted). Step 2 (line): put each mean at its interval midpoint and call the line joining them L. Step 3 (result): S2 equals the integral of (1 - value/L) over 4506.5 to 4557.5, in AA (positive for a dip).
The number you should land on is 2.7 AA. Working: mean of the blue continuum 9.28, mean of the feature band 8.81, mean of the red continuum 9.33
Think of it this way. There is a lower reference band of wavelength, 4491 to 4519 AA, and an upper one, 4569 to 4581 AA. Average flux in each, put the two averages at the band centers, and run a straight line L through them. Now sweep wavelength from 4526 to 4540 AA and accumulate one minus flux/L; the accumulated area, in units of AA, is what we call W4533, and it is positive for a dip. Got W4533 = 1.60 AA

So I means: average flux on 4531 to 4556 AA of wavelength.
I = 8.76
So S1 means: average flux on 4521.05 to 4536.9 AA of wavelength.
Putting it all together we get 8.24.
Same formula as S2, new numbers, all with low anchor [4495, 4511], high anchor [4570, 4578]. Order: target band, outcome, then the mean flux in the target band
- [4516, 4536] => 2.20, 8.43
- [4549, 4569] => 0.62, 9.21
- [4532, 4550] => 1.38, 8.76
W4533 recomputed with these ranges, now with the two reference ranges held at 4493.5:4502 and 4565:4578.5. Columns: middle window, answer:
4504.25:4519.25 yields -0.6 AA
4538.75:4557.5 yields 0.8 AA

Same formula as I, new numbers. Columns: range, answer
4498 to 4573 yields 9.01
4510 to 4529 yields 8.81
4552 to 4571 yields 9.34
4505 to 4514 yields 9.61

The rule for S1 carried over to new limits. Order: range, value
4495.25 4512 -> 9.43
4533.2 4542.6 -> 8.88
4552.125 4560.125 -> 9.25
